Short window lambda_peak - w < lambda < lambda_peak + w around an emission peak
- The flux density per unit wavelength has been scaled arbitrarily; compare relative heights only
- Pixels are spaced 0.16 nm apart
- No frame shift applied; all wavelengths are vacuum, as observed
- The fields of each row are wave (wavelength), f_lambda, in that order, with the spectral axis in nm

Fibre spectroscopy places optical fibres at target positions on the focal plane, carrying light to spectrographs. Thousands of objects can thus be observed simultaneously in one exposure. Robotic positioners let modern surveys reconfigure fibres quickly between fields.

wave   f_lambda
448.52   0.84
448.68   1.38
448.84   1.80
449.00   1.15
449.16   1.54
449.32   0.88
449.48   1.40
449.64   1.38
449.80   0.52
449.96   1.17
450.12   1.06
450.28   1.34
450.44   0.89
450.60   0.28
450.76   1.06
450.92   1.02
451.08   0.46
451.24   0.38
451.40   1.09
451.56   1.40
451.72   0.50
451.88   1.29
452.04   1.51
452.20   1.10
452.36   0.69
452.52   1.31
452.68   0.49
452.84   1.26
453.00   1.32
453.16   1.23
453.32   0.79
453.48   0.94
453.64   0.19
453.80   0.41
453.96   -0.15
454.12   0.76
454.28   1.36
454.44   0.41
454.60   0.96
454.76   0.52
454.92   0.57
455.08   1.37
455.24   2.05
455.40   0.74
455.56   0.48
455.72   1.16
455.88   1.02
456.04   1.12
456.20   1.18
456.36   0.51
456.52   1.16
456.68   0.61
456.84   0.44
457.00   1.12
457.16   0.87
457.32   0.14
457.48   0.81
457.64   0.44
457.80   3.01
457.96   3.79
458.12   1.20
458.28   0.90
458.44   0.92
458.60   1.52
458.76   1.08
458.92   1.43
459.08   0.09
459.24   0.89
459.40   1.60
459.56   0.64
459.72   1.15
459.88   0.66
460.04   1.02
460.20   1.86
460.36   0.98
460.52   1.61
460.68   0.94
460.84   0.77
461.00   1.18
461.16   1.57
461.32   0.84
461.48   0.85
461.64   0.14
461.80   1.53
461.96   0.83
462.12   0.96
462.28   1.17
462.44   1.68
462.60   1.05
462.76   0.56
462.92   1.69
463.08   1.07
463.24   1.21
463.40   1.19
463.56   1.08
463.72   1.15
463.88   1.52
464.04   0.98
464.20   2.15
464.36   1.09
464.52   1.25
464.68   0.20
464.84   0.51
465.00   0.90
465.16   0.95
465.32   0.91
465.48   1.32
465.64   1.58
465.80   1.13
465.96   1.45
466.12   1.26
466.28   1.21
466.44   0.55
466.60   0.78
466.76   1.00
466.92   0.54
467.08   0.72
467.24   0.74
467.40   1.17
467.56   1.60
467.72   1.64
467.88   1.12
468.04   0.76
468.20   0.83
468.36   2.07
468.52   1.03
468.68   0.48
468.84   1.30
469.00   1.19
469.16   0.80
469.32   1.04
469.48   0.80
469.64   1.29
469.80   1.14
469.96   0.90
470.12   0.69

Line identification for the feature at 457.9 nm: H-gamma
